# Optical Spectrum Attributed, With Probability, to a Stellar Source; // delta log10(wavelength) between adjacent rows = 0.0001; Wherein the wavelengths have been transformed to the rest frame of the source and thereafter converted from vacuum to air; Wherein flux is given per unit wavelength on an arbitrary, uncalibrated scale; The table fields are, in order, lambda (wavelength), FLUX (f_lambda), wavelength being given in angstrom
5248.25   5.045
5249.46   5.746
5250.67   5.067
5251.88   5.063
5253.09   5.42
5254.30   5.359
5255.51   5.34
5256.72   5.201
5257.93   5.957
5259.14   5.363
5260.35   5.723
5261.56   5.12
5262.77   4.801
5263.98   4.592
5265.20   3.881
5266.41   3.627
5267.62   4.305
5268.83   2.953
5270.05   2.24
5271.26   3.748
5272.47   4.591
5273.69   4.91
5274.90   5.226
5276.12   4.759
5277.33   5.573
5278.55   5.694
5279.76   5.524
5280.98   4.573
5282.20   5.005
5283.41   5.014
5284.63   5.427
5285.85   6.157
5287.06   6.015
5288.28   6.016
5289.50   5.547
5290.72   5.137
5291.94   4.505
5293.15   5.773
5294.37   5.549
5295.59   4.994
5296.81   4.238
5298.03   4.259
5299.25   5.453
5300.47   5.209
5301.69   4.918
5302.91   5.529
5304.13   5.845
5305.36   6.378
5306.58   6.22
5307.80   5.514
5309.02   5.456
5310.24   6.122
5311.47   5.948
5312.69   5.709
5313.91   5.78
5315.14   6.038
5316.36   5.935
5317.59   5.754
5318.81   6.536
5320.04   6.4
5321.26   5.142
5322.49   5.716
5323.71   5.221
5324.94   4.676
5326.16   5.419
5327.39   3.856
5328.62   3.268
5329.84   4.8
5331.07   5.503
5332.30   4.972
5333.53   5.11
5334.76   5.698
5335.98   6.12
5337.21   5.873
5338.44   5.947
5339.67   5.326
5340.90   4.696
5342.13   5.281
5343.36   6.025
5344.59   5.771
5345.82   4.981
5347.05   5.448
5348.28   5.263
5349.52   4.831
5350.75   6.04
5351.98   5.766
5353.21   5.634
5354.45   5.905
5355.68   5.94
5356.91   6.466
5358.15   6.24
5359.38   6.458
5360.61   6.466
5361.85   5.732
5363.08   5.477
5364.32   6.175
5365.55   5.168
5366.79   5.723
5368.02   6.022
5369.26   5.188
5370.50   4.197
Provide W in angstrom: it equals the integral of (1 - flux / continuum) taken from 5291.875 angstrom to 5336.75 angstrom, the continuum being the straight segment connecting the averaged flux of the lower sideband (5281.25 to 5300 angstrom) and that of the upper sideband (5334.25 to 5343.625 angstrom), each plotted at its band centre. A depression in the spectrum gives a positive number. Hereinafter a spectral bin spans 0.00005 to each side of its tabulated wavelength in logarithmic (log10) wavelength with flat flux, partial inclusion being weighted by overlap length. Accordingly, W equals 0.19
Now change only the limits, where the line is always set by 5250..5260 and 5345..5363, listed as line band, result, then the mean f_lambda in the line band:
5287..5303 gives 1.0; 5.19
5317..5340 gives 1.4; 5.33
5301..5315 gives -0.5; 5.77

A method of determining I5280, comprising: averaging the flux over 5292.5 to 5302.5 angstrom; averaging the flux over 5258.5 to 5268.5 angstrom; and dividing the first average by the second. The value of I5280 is 1.09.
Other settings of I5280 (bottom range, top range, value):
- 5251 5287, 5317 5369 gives 1.13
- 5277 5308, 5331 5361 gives 1.05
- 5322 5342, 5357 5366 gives 1.17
